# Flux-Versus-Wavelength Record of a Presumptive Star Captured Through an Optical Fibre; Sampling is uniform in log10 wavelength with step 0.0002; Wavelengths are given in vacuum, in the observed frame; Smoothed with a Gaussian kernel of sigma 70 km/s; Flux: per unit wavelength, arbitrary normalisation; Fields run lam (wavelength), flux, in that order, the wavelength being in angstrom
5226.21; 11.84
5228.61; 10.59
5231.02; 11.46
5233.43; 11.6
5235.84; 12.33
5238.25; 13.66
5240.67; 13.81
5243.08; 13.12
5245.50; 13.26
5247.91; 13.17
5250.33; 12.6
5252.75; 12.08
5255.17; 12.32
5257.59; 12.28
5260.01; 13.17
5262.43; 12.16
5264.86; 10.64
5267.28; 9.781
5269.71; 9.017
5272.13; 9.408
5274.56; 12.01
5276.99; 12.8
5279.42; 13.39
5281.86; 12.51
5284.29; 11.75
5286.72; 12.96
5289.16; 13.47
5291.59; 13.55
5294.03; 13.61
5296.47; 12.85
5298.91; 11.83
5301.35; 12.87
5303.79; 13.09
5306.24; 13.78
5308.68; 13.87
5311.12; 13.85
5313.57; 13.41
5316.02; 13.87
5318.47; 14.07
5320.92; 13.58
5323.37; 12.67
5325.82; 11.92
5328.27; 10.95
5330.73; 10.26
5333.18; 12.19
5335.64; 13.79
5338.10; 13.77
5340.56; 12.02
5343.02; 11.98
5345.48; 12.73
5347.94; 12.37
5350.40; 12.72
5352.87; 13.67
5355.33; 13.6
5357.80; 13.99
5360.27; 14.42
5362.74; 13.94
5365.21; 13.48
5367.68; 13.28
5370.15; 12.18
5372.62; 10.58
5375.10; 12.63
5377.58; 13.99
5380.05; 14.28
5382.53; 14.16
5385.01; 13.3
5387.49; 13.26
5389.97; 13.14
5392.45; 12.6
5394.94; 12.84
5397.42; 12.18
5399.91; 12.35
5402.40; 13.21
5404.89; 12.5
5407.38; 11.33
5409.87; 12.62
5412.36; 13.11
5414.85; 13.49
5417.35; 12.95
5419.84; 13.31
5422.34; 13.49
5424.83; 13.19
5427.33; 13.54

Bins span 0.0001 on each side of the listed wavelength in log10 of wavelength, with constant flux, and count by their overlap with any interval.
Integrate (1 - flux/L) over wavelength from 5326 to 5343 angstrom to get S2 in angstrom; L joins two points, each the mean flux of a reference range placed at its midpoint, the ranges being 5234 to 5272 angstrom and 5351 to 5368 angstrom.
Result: 1.6 angstrom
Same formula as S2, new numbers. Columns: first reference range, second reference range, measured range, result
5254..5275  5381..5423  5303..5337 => -3.09 angstrom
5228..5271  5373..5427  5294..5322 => -2.12 angstrom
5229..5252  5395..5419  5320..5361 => -0.15 angstrom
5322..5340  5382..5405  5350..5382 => -1.78 angstrom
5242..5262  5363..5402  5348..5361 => -0.61 angstrom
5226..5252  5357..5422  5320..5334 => 1.02 angstrom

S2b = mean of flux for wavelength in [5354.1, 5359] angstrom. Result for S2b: 13.8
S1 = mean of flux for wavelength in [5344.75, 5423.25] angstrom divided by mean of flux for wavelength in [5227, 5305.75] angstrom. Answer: 1.1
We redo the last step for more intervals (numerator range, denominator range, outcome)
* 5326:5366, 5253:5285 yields 1.10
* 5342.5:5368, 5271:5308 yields 1.05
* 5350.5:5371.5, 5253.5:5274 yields 1.21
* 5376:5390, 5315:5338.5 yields 1.08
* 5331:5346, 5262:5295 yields 1.06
